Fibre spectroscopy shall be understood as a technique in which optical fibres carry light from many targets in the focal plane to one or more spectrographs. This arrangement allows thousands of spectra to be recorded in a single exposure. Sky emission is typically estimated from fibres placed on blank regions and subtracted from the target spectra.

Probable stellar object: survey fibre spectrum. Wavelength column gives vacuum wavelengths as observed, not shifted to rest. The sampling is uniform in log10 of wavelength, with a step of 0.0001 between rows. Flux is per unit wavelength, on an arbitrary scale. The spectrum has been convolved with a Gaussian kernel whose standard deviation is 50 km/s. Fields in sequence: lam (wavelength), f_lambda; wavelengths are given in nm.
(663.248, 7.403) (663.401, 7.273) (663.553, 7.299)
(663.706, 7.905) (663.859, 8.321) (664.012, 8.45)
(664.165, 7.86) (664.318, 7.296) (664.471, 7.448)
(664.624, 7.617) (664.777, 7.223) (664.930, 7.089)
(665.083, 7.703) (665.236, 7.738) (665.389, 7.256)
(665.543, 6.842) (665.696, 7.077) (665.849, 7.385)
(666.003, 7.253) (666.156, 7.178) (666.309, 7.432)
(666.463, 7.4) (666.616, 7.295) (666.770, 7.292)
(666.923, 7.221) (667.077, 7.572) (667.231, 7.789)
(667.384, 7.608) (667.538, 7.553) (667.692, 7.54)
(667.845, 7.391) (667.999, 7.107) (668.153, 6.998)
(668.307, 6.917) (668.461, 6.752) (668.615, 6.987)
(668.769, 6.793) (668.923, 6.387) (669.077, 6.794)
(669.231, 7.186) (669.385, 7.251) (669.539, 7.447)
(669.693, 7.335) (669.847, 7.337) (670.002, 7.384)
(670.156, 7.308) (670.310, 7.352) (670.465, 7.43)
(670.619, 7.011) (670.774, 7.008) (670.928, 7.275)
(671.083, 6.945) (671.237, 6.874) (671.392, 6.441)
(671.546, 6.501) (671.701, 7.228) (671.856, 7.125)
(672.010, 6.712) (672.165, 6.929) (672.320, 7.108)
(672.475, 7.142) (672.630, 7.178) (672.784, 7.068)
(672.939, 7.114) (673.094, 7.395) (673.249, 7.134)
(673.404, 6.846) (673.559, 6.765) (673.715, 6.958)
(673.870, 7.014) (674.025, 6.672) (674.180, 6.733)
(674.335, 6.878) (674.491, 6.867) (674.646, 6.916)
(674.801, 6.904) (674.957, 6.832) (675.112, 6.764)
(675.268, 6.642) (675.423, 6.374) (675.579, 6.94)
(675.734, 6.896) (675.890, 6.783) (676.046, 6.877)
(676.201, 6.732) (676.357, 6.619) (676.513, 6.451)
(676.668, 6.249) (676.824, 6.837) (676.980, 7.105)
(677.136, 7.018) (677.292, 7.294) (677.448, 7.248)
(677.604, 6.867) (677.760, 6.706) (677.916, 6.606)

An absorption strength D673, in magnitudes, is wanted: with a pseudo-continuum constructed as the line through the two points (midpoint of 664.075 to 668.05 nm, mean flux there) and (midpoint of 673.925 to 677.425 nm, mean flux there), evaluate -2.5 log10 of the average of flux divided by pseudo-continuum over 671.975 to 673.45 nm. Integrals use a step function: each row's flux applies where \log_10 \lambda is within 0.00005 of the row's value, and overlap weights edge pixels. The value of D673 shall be -0.01 mag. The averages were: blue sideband 7.4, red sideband 6.8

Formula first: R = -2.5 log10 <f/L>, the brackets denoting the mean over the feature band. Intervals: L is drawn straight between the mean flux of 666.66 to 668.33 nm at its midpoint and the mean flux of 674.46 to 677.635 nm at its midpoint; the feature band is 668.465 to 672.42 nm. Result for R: 0.02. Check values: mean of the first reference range 7.37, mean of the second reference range 6.82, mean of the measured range 7.04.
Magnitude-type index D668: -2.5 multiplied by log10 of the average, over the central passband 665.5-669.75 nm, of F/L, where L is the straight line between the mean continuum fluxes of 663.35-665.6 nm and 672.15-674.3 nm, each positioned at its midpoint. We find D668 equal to 0.023 mag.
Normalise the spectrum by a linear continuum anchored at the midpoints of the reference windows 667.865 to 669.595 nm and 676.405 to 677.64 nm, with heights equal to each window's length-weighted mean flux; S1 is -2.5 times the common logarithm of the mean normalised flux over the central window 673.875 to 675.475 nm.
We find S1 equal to 0.02 mag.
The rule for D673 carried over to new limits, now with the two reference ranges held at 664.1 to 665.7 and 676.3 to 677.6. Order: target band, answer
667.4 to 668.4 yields -0.001 mag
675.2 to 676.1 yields 0.026 mag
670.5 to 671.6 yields 0.034 mag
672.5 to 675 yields 0.006 mag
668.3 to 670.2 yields 0.019 mag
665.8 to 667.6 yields -0.015 mag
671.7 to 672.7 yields 0.003 mag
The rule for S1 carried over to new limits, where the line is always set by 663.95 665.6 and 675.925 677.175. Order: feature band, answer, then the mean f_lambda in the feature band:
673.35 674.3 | 0.01 mag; 6.83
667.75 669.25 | 0.05 mag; 6.93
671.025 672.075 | 0.03 mag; 6.84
